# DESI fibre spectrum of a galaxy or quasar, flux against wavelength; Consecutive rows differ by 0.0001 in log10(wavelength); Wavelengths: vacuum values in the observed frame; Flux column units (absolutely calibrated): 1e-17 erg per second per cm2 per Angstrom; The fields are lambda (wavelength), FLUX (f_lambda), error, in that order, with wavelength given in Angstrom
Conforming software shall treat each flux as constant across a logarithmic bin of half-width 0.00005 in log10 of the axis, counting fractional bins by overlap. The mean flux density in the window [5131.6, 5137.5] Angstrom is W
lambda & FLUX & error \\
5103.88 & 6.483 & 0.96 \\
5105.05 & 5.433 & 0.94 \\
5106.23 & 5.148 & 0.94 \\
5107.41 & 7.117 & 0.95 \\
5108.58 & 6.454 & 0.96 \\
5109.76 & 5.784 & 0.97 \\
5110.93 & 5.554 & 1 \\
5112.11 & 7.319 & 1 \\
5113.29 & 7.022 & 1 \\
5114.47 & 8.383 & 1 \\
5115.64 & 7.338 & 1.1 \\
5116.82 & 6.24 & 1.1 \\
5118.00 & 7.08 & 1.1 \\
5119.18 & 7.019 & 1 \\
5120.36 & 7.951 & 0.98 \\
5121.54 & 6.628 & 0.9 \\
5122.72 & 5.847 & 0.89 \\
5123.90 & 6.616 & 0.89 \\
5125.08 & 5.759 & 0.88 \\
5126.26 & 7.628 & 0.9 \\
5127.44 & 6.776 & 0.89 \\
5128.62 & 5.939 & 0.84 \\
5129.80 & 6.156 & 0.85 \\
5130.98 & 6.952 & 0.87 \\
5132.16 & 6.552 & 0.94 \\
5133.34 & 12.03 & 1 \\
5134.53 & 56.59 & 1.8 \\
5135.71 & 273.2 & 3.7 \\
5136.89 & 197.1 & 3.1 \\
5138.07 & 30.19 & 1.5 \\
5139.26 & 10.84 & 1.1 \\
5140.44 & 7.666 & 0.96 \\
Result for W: 109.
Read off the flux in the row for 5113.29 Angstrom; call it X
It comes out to 7.022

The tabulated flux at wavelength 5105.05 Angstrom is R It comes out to 5.433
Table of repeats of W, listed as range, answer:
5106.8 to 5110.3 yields 6.45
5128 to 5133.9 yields 7.51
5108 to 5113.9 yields 6.43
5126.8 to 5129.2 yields 6.39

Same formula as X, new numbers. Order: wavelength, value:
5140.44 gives 7.666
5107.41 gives 7.117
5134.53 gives 56.59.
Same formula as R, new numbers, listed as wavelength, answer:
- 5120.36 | 7.951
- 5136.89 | 197.1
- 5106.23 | 5.148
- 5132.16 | 6.552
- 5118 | 7.08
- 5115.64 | 7.338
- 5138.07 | 30.19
